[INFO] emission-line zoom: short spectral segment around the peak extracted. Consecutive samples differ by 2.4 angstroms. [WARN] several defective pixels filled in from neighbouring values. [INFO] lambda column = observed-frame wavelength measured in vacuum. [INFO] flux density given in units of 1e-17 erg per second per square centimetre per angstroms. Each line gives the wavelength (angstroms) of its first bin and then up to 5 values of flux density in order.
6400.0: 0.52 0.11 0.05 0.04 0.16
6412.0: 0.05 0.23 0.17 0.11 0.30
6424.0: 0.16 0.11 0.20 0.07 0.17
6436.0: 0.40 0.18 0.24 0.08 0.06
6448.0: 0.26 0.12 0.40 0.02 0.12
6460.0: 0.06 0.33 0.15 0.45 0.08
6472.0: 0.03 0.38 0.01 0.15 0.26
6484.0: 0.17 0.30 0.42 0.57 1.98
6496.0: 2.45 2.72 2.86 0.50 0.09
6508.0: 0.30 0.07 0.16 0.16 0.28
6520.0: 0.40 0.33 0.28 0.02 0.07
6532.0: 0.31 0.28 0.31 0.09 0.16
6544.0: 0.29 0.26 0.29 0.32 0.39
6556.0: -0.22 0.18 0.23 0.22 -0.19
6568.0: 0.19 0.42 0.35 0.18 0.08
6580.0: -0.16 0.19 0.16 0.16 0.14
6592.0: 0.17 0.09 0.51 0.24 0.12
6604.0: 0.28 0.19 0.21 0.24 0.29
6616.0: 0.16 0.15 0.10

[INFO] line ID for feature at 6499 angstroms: [O II] 3727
